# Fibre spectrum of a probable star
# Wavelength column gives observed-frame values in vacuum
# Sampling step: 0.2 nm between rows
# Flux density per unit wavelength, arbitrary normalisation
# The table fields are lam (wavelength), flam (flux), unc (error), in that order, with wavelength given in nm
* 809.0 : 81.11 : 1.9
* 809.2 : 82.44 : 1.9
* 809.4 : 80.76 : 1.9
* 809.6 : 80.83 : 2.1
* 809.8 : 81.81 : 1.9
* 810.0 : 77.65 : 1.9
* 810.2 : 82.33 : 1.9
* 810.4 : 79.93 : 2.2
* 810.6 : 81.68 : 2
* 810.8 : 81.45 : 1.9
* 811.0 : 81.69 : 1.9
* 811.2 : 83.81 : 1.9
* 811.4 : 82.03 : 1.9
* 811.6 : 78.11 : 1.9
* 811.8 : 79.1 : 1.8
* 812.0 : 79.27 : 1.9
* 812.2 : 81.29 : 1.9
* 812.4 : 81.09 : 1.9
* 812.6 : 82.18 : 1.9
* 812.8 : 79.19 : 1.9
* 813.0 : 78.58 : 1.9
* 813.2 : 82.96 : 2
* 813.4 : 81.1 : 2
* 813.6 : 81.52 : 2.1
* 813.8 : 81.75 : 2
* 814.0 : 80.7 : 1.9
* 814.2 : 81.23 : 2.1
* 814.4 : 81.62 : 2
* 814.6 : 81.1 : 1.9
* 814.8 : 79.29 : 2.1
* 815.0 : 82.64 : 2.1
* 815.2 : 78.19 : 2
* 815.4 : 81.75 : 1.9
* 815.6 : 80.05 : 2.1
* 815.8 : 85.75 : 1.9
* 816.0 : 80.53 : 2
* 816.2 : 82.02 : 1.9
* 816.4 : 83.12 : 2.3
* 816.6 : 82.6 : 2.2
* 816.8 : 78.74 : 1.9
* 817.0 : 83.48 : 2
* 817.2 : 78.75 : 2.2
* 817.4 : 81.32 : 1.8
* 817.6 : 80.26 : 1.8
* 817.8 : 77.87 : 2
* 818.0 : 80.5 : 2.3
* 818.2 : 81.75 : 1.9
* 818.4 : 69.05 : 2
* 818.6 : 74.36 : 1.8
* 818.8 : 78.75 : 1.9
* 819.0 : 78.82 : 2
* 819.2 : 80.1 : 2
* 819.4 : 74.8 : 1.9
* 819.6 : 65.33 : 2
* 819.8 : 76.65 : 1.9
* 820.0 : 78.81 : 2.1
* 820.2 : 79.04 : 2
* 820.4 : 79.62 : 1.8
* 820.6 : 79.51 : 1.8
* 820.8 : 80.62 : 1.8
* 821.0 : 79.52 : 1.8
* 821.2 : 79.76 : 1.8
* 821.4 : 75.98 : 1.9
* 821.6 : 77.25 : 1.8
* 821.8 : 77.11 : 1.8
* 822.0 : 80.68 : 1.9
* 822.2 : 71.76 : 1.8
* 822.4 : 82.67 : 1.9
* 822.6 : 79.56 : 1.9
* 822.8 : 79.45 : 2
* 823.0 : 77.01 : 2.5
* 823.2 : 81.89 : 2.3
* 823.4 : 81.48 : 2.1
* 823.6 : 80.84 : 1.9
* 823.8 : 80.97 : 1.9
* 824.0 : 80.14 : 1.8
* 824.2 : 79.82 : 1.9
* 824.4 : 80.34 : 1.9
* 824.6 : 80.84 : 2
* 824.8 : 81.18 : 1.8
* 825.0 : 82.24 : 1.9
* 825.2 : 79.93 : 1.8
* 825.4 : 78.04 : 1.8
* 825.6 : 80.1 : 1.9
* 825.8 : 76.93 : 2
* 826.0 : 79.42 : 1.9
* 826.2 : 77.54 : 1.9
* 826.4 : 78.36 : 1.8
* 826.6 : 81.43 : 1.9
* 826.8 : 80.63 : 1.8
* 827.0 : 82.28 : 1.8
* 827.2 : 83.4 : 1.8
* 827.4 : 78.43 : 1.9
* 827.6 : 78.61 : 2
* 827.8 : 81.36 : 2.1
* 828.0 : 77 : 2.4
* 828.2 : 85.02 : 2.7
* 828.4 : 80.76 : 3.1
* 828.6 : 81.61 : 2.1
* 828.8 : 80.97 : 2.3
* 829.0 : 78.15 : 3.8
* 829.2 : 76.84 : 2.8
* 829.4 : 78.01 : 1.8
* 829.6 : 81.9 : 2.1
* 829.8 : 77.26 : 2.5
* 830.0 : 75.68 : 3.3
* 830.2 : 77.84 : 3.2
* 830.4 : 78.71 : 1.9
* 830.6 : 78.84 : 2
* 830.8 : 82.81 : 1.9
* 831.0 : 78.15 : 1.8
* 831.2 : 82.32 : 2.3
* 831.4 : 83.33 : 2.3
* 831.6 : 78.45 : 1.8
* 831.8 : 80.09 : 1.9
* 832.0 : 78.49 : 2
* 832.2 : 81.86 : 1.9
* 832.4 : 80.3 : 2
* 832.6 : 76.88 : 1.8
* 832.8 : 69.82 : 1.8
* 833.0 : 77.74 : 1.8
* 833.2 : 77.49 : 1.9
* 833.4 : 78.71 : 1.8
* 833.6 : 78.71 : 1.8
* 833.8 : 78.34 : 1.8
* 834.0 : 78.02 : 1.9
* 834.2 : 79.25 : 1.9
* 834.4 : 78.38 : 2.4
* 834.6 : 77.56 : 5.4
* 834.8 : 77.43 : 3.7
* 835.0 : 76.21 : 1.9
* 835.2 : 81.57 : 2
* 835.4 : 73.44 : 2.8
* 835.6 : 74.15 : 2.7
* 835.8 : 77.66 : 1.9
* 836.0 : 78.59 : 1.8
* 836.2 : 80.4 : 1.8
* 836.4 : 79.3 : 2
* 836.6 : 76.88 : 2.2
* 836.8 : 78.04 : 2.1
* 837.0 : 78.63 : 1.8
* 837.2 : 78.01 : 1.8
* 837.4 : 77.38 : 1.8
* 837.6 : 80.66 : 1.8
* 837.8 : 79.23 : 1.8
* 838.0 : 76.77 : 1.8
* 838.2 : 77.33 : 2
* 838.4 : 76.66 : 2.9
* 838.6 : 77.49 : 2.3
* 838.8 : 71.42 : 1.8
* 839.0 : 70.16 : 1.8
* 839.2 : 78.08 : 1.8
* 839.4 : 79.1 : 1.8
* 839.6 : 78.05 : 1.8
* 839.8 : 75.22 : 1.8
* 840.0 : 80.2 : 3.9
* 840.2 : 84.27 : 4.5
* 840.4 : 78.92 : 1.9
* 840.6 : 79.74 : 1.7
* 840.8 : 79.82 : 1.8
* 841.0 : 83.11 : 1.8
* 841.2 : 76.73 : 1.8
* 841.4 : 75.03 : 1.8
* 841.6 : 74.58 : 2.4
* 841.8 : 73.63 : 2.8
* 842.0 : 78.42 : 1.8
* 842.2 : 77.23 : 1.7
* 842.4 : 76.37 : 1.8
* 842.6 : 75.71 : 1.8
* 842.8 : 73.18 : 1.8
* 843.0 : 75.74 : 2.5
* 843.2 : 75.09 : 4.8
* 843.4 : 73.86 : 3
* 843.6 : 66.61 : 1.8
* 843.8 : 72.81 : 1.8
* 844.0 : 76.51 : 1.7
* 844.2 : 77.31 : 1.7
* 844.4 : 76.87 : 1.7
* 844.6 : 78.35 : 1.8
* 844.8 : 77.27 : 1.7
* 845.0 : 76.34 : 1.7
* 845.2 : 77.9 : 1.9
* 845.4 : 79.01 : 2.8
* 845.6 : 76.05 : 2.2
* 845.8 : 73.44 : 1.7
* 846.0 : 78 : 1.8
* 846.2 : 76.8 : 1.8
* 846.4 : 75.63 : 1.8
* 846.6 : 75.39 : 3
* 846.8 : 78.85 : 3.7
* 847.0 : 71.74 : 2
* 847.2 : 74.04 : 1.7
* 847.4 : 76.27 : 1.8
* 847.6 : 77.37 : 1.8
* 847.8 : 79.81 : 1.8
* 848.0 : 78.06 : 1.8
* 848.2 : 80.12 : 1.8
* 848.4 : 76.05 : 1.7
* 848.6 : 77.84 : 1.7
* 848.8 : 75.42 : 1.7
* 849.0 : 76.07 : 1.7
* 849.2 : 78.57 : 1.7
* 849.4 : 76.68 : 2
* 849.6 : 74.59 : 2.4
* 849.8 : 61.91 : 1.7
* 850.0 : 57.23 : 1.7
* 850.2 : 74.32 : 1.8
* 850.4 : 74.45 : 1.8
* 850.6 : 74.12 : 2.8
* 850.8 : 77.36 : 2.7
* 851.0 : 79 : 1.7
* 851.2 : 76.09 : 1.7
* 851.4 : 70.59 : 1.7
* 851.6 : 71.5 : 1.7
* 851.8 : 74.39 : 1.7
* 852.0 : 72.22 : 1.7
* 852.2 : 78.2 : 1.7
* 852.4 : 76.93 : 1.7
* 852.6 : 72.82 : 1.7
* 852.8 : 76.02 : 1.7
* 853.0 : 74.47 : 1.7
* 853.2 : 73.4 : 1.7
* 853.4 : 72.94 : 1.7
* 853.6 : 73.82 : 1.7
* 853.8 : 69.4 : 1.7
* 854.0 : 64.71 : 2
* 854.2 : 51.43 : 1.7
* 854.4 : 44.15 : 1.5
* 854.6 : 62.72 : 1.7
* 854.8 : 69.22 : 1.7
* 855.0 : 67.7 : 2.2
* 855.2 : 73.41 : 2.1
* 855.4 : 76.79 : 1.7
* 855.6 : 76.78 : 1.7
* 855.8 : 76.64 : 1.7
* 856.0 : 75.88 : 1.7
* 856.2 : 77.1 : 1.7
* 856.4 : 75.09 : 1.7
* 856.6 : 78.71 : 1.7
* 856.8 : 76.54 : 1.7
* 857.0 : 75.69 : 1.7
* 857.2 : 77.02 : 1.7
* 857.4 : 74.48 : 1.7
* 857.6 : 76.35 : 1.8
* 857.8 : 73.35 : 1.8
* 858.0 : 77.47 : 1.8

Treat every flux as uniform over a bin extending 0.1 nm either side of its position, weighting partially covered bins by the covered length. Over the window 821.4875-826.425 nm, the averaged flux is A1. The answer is 79.4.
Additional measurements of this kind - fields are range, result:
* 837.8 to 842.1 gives 77.4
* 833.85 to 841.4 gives 77.9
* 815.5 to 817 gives 81.9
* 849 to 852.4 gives 73.4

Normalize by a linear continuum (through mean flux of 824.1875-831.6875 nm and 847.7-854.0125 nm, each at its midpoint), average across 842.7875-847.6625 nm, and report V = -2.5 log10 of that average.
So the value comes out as 0.00 mag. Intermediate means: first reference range 79.9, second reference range 74.2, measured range 75.6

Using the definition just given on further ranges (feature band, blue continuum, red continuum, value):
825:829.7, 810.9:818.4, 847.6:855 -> -0.029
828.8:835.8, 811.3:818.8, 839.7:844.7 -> -0.005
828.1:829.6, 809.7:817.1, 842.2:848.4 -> -0.023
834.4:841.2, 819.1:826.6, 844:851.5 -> -0.015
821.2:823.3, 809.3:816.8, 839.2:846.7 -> 0.018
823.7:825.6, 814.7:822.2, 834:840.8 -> -0.025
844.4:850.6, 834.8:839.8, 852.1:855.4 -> -0.048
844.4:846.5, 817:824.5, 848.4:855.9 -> -0.053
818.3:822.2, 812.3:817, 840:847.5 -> 0.046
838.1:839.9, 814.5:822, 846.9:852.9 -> 0.003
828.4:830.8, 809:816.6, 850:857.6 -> -0.019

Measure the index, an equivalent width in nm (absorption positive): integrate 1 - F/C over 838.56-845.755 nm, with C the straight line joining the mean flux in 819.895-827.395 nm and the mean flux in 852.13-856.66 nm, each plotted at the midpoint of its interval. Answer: -0.20 nm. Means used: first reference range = 79.6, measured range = 76.5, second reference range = 71.1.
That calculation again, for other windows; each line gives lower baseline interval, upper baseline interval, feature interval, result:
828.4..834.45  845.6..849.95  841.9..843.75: 0.048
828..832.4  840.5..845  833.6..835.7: 0.027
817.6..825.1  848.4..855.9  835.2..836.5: -0.038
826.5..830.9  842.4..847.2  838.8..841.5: -0.045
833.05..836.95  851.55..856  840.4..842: -0.046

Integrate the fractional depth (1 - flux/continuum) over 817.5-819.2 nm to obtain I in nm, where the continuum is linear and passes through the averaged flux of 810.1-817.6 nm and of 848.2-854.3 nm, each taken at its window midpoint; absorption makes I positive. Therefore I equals 0.05 nm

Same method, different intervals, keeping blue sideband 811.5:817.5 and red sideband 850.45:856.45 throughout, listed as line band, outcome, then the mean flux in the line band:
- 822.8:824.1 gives -0.02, 80.3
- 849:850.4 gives 0.03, 71.2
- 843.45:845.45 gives -0.05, 75.8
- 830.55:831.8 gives -0.06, 80.7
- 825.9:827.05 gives -0.02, 79.8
